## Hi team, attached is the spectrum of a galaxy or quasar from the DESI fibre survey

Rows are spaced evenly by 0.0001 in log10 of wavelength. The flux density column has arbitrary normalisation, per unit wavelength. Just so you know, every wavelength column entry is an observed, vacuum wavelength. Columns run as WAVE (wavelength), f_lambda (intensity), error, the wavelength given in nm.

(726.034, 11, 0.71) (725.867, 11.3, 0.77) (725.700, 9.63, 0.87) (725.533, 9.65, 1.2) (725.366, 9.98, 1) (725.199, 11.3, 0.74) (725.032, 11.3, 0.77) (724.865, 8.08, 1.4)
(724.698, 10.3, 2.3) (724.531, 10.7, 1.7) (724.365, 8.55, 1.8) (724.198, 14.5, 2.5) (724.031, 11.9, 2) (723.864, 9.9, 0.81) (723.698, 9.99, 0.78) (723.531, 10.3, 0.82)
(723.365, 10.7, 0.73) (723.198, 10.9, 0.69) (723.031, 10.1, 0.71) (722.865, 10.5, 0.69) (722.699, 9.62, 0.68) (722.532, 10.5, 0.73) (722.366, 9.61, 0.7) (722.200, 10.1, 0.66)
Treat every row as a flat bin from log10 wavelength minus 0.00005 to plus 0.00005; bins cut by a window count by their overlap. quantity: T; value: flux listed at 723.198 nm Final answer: 10.9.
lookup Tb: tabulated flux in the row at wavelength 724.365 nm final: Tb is 8.55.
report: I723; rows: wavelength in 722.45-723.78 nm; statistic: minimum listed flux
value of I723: 9.62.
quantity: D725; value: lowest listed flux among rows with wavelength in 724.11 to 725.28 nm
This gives 8.08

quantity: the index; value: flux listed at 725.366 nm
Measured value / 9.98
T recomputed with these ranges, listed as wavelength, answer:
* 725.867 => 11.3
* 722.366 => 9.61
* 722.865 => 10.5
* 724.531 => 10.7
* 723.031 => 10.1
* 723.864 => 9.9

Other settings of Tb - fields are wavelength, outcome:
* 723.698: 9.99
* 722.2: 10.1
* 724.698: 10.3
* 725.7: 9.63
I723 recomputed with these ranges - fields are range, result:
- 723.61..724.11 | 9.9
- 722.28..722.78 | 9.61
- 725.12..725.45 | 9.98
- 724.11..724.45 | 8.55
